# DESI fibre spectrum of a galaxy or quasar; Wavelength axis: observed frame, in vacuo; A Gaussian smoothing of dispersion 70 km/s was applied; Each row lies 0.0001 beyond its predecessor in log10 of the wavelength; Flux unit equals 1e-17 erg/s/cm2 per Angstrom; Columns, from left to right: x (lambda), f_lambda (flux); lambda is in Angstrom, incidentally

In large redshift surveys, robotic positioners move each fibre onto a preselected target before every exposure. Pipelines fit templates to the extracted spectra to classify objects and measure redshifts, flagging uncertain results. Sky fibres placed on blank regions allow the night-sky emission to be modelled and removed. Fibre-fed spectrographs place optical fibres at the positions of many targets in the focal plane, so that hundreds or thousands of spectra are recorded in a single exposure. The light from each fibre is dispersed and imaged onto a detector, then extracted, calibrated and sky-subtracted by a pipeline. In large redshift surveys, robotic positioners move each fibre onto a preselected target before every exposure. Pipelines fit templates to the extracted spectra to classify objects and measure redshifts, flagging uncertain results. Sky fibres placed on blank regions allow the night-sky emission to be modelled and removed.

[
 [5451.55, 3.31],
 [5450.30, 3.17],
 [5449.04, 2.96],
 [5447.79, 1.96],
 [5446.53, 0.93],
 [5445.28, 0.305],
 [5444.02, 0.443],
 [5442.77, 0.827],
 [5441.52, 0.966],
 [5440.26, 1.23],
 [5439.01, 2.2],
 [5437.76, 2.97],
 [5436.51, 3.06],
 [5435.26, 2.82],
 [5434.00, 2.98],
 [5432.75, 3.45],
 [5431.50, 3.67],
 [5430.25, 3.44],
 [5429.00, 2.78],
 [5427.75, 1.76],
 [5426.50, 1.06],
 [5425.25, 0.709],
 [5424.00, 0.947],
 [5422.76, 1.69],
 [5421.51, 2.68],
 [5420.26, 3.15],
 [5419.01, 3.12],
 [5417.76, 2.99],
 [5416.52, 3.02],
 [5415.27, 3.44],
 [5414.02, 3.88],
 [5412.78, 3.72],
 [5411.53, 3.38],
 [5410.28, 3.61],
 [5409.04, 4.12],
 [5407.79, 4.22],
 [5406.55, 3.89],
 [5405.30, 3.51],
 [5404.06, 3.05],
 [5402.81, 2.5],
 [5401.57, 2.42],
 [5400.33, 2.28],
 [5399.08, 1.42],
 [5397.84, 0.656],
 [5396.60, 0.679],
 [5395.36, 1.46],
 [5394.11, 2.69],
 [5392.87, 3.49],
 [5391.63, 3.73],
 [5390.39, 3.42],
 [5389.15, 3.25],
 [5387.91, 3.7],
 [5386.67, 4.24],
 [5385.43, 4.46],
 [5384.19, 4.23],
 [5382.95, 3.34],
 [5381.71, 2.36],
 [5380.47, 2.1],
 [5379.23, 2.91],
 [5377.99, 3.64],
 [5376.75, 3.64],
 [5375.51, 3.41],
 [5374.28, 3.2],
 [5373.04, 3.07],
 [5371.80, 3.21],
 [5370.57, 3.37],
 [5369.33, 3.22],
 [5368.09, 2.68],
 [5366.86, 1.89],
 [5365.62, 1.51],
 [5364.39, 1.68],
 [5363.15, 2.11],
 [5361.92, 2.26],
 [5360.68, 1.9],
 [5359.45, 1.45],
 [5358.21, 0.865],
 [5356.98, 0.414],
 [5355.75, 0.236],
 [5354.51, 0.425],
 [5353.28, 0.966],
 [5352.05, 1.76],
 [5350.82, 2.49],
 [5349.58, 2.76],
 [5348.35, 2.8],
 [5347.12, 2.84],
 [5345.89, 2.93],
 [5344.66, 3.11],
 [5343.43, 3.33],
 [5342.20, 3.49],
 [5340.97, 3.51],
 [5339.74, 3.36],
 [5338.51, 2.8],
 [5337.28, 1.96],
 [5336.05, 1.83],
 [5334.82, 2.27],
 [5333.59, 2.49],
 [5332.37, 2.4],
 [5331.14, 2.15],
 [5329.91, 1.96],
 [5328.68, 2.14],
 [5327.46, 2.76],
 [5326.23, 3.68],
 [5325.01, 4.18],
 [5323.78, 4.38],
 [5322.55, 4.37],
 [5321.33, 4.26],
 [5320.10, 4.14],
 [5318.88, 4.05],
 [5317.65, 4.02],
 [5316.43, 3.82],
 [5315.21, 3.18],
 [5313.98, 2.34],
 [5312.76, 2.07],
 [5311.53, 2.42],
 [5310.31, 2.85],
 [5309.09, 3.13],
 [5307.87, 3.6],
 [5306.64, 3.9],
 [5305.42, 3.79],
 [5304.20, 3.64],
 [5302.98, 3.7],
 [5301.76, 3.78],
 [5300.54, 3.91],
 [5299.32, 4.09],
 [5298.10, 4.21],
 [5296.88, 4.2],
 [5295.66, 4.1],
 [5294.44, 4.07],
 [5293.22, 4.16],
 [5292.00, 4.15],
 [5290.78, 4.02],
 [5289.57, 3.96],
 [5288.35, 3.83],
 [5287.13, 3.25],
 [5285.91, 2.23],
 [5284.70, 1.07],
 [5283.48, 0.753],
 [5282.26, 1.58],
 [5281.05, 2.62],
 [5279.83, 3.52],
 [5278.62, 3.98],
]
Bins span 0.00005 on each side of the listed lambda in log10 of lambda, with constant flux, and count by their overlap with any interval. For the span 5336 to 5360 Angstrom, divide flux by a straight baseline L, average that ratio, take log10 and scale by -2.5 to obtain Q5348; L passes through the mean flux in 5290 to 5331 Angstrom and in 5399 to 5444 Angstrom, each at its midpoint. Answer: 0.454 mag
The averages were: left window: 3.59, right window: 2.68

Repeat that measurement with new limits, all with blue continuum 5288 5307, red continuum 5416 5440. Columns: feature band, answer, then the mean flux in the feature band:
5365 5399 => 0.04 mag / 2.92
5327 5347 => 0.31 mag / 2.66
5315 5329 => -0.03 mag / 3.8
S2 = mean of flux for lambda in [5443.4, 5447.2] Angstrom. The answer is 0.572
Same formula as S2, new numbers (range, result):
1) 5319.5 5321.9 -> 4.19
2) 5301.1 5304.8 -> 3.71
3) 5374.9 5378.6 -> 3.56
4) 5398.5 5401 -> 1.87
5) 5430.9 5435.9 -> 3.22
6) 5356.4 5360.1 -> 0.925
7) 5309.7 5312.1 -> 2.64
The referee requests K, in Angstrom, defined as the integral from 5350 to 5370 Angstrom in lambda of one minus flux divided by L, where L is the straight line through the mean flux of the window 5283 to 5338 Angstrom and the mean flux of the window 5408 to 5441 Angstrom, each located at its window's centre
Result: 9.3 Angstrom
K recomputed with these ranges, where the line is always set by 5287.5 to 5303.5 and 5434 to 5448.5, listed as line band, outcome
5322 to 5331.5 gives 0.80 Angstrom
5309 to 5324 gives 0.83 Angstrom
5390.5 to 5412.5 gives -4.94 Angstrom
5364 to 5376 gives 0.28 Angstrom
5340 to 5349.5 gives 0.27 Angstrom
